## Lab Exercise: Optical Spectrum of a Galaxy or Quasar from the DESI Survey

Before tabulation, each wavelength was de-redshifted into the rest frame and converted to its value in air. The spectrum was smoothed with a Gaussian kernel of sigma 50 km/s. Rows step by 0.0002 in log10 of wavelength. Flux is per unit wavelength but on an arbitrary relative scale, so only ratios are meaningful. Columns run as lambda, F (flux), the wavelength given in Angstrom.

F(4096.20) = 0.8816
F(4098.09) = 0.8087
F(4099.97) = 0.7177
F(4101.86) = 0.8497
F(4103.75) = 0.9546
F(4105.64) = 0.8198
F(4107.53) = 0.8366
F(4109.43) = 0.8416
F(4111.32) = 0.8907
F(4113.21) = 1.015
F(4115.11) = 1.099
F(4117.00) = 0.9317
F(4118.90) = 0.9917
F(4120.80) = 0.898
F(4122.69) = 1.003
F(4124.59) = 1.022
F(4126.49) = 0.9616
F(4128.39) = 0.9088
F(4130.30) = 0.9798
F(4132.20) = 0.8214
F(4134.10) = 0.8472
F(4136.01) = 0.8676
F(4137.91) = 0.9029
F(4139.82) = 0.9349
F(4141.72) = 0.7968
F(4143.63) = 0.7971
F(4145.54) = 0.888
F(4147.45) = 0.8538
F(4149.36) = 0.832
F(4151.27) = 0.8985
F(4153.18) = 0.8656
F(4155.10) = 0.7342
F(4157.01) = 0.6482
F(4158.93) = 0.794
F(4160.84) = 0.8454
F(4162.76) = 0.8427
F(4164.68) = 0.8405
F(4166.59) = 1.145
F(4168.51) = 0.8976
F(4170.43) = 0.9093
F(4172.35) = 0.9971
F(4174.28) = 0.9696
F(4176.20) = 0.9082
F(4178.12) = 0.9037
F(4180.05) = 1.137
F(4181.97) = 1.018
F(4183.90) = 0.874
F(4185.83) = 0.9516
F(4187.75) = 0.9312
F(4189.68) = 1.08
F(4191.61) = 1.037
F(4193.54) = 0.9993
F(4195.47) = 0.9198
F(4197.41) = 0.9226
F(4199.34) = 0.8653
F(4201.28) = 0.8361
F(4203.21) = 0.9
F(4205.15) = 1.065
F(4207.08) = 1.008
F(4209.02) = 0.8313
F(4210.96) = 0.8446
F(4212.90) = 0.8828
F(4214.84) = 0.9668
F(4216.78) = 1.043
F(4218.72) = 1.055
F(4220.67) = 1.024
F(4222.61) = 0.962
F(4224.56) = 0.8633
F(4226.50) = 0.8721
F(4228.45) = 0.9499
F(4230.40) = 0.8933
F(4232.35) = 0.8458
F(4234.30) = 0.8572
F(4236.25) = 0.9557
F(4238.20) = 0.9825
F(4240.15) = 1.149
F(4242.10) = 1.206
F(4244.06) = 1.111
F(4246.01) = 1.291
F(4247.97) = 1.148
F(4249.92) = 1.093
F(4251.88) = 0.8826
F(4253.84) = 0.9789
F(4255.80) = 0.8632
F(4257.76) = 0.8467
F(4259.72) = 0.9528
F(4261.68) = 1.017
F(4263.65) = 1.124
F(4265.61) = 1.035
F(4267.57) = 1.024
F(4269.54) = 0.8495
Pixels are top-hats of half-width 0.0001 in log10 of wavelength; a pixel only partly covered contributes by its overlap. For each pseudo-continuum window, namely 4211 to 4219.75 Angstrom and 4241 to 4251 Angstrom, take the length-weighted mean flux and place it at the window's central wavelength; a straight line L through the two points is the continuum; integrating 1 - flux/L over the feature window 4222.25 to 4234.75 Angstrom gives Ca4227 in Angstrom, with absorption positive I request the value 1.9 Angstrom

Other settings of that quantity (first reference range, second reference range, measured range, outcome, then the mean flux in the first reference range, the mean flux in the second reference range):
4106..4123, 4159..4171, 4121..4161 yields 2.35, 0.939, 0.905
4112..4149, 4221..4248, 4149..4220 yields 2.75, 0.92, 1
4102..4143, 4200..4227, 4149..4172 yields 1.69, 0.918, 0.94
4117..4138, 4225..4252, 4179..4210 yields 0.69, 0.929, 1.02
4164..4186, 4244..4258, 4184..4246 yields 2.11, 0.965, 1.03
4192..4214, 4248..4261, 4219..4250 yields -2.33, 0.919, 0.954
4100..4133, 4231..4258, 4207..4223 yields 0.68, 0.925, 1.02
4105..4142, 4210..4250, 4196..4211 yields 1.00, 0.922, 0.998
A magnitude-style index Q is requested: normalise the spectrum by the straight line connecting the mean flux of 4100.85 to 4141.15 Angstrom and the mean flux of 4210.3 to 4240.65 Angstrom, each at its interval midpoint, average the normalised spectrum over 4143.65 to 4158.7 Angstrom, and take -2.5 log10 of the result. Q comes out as 0.14 mag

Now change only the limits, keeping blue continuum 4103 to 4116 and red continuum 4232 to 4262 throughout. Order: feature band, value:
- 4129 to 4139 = 0.06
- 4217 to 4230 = 0.05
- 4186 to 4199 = 0.00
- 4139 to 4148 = 0.11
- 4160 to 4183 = 0.01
